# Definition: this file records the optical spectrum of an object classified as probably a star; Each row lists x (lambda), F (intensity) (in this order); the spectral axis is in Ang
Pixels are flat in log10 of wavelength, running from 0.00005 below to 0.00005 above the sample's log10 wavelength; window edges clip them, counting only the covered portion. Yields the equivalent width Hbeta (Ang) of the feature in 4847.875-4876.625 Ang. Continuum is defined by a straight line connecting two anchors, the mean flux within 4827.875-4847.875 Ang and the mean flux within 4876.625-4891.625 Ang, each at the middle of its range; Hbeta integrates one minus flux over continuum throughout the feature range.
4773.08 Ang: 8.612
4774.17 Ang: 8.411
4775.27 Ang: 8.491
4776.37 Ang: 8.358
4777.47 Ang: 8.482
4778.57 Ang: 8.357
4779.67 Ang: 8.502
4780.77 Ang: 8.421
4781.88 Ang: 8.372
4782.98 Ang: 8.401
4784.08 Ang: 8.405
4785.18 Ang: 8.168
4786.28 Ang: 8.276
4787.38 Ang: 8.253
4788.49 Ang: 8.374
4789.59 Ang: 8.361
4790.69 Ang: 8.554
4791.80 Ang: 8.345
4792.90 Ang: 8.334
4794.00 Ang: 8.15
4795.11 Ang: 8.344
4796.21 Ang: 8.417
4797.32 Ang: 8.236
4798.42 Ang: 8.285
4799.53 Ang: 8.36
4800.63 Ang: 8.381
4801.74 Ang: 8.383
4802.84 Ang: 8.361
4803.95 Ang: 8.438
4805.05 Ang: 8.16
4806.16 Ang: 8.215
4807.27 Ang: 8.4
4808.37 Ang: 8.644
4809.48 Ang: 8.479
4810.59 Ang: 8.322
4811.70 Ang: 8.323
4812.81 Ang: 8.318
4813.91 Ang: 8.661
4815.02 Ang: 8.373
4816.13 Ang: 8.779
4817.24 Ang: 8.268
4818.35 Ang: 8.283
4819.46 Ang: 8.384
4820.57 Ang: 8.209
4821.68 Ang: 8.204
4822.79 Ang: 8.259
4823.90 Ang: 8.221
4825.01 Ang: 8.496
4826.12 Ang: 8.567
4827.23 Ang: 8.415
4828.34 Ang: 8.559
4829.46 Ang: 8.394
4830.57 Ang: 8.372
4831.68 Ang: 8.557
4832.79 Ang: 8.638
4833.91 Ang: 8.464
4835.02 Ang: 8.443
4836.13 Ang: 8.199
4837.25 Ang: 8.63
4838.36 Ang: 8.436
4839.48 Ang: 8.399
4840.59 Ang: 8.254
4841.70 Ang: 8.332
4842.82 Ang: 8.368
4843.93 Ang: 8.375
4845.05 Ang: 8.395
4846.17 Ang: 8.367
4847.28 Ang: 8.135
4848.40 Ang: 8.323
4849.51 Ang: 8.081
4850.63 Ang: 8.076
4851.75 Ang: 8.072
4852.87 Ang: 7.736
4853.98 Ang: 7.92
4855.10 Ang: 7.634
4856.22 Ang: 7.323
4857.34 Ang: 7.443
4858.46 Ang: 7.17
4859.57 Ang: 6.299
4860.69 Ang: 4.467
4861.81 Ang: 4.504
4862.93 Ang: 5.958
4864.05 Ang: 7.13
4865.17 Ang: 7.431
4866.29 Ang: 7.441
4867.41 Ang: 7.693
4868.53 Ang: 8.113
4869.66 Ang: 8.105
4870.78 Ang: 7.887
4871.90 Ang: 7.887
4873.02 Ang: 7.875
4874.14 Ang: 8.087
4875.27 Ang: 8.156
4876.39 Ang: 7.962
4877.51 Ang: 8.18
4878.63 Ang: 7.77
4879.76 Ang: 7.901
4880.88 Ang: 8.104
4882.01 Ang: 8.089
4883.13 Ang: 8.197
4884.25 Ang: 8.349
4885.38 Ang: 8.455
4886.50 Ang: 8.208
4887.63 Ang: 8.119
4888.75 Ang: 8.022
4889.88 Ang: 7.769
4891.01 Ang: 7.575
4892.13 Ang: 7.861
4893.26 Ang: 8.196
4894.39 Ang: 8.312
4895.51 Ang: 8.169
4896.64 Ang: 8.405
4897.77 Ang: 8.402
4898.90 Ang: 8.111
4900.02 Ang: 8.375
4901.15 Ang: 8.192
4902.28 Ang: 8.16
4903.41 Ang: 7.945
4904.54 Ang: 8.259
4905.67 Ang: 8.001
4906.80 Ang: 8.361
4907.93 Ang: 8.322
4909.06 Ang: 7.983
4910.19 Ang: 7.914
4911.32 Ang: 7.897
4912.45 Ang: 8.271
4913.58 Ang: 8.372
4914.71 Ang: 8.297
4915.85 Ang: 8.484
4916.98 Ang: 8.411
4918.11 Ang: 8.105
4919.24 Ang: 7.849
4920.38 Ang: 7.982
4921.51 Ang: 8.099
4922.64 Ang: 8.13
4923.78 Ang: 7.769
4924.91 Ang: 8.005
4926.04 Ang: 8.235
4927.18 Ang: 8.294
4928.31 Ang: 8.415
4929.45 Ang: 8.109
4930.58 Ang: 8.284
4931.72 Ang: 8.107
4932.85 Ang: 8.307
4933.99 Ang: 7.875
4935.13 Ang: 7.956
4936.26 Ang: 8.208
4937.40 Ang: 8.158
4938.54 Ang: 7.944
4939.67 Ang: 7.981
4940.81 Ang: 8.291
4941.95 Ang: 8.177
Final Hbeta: 2.8 Ang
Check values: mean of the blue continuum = 8.4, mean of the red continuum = 8.06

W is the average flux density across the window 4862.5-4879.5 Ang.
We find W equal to 7.73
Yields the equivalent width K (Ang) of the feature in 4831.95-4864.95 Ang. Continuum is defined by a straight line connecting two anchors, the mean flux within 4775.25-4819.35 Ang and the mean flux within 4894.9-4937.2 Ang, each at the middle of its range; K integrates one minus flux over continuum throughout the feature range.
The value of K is 2.3 Ang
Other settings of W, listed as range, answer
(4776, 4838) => 8.38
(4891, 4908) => 8.18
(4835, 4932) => 7.95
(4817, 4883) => 7.92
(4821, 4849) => 8.39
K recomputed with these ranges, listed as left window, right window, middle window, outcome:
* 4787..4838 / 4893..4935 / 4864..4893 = 1.0 Ang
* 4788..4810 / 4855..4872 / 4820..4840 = -1.9 Ang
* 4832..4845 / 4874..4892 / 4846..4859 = 0.7 Ang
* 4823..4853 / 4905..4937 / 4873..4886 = 0.2 Ang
